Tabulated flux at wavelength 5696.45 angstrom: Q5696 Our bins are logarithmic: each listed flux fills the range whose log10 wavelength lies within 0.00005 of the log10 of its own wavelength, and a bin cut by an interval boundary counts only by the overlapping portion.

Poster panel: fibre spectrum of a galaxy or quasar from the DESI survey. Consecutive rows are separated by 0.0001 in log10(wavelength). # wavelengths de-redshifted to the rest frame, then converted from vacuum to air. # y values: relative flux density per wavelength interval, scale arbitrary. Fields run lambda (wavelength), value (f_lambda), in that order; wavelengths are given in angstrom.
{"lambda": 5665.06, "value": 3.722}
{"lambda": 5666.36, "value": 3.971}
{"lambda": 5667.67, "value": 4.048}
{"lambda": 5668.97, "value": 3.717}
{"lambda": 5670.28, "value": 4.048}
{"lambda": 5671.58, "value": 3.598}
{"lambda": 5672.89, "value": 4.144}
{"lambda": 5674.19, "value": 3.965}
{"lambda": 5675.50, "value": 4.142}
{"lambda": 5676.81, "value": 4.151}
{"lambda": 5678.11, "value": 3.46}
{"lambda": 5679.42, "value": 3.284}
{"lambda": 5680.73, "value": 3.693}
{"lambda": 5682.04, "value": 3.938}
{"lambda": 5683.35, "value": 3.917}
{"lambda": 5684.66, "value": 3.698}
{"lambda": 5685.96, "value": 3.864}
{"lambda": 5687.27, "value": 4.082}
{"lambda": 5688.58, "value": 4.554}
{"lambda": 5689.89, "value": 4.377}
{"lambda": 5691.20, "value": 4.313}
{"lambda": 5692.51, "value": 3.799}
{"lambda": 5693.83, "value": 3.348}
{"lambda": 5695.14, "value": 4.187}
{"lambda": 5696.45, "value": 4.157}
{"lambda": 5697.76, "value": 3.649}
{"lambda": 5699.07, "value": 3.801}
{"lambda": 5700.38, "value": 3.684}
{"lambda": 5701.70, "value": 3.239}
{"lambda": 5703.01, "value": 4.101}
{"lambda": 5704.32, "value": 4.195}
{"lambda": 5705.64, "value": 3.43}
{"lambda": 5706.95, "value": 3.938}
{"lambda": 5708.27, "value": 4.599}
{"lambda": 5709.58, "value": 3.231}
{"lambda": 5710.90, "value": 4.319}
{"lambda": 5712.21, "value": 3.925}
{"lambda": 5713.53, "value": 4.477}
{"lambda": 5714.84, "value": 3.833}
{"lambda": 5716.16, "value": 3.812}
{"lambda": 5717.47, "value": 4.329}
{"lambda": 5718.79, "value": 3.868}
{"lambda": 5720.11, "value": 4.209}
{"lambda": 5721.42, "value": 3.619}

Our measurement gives 4.157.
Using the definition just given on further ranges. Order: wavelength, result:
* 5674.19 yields 3.965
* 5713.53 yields 4.477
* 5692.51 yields 3.799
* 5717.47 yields 4.329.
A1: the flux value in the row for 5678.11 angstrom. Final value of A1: 3.46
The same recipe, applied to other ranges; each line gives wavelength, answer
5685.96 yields 3.864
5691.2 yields 4.313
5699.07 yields 3.801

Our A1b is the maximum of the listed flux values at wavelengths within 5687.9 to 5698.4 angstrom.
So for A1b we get 4.554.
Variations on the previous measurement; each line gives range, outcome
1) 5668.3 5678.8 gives 4.151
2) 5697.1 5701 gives 3.801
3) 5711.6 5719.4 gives 4.477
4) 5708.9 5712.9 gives 4.319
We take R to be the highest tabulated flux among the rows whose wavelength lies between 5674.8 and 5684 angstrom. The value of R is 4.151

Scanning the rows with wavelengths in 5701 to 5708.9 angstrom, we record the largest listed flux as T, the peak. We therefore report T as 4.599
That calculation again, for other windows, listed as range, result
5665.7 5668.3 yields 4.048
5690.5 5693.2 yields 4.313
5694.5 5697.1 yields 4.187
